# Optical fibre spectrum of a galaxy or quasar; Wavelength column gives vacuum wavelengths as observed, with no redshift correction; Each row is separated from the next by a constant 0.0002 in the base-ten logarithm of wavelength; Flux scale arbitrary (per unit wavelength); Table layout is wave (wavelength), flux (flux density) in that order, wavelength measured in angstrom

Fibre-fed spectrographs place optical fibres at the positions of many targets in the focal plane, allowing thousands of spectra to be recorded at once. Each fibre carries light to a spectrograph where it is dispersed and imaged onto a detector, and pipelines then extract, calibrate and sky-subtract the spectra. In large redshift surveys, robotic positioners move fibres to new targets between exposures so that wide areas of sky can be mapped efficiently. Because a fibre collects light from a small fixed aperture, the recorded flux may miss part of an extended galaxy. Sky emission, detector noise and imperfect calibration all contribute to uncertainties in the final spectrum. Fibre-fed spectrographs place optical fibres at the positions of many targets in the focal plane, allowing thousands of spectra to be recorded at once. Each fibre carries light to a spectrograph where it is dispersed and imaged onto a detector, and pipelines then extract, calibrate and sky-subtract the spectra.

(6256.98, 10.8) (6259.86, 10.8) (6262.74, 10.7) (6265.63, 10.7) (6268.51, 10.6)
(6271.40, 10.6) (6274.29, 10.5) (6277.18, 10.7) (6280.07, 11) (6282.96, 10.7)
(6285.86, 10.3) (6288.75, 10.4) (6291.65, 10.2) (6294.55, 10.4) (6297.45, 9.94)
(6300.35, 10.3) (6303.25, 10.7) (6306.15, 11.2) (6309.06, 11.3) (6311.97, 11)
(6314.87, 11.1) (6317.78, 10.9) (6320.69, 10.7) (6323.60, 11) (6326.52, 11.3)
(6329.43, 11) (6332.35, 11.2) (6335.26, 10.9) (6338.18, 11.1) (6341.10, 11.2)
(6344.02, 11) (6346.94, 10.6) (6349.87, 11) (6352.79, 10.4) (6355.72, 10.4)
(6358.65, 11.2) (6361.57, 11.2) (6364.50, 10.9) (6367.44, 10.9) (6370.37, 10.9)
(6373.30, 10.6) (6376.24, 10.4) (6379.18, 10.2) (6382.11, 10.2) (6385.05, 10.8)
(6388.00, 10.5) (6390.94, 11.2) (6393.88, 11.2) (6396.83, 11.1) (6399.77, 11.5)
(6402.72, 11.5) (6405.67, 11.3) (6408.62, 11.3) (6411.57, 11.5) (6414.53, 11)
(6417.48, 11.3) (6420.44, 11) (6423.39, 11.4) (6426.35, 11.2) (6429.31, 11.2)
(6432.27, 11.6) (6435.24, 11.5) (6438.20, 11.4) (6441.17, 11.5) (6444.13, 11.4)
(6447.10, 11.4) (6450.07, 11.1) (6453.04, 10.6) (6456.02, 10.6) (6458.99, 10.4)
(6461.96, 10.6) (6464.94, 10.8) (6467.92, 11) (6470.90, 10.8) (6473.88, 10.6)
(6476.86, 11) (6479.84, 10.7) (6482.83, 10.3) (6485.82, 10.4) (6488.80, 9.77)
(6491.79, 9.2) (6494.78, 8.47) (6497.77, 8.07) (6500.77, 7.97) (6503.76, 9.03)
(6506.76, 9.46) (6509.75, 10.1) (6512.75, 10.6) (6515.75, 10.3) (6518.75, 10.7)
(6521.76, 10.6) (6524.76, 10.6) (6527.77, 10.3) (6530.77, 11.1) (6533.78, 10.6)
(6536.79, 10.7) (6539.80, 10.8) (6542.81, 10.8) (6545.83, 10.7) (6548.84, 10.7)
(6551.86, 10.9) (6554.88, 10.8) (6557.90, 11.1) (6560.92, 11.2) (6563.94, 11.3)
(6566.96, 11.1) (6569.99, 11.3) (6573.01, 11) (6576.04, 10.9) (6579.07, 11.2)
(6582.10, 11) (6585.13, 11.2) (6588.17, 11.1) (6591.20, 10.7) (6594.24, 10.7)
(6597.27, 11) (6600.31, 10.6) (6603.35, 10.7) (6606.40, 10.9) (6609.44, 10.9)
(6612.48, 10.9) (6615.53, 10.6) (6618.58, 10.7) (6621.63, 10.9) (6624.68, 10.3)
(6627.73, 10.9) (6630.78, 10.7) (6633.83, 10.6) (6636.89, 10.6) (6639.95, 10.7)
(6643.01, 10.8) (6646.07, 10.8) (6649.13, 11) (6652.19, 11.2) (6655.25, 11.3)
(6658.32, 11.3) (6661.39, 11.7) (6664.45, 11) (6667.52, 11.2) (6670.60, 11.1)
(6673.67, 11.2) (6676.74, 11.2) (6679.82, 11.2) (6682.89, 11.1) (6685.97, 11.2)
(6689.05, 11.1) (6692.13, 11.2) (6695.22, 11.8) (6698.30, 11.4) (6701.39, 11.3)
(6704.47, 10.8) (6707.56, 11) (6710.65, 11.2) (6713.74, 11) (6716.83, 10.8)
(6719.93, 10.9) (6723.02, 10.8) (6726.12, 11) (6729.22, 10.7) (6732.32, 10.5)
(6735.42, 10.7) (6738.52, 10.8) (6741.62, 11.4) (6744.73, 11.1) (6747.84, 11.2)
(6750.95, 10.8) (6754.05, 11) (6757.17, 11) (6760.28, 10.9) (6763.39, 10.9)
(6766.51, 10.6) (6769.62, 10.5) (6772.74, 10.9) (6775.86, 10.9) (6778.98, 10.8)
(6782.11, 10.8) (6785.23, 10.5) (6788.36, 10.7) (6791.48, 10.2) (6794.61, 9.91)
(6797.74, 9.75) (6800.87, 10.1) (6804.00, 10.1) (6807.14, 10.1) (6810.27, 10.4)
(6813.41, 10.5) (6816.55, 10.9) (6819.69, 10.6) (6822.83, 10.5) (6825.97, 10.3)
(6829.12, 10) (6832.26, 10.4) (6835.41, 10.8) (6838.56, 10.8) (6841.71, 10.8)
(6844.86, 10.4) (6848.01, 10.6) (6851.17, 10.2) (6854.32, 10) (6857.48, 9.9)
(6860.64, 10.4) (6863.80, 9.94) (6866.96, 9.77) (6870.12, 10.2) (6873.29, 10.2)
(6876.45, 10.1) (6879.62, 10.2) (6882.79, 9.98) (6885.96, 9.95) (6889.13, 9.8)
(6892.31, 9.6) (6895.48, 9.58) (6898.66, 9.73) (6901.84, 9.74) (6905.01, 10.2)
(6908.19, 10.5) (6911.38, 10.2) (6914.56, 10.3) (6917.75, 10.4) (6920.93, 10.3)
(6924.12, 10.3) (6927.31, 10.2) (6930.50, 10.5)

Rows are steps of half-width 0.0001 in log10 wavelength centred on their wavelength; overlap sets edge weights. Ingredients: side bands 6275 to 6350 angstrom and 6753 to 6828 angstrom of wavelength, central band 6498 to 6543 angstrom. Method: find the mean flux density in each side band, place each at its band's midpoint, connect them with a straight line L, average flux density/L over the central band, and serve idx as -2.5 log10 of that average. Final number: 0.05 mag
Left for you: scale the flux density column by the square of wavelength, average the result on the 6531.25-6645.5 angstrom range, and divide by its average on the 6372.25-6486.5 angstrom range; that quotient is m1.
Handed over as 1.04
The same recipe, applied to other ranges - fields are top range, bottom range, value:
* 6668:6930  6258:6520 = 1.12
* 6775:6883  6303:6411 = 1.09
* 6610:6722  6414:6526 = 1.11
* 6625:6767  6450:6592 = 1.11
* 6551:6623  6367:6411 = 1.07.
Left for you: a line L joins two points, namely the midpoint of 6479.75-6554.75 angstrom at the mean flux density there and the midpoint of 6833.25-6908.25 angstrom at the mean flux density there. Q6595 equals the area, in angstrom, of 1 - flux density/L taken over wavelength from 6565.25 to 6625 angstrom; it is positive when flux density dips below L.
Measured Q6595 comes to -4.6 angstrom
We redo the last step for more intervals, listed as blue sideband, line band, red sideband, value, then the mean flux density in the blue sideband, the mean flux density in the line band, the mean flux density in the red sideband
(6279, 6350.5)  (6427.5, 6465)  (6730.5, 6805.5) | -1.1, 10.8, 11.1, 10.7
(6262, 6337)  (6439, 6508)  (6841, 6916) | 2.0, 10.7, 10.2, 10.1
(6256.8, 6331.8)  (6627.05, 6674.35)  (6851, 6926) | -3.1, 10.7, 11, 10.1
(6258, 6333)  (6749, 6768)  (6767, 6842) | -0.7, 10.7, 10.9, 10.5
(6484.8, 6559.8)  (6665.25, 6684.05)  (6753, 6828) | -1.4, 10.2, 11.2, 10.5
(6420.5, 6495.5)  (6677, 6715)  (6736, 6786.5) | -1.2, 10.8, 11.2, 10.9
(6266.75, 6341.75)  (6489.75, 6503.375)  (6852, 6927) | 2.6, 10.8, 8.53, 10.1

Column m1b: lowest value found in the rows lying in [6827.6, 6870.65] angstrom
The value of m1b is 9.77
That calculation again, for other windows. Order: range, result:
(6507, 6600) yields 10.1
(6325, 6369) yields 10.4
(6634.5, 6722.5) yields 10.6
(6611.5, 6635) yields 10.3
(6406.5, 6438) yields 11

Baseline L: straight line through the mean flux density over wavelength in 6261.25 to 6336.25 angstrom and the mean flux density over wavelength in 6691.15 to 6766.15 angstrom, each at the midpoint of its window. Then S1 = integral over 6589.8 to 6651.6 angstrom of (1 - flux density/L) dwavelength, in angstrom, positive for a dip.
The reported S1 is 1.01 angstrom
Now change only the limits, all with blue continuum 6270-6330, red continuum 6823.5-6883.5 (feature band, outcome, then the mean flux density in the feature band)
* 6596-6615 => -0.6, 10.8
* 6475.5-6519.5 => 3.5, 9.72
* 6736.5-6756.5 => -1.3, 11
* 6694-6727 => -2.2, 11.1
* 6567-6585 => -1.0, 11.1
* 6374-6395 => 0.0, 10.6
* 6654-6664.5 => -0.9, 11.4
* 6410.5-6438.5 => -1.8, 11.3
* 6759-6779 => -0.9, 10.8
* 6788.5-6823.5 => 0.1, 10.3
